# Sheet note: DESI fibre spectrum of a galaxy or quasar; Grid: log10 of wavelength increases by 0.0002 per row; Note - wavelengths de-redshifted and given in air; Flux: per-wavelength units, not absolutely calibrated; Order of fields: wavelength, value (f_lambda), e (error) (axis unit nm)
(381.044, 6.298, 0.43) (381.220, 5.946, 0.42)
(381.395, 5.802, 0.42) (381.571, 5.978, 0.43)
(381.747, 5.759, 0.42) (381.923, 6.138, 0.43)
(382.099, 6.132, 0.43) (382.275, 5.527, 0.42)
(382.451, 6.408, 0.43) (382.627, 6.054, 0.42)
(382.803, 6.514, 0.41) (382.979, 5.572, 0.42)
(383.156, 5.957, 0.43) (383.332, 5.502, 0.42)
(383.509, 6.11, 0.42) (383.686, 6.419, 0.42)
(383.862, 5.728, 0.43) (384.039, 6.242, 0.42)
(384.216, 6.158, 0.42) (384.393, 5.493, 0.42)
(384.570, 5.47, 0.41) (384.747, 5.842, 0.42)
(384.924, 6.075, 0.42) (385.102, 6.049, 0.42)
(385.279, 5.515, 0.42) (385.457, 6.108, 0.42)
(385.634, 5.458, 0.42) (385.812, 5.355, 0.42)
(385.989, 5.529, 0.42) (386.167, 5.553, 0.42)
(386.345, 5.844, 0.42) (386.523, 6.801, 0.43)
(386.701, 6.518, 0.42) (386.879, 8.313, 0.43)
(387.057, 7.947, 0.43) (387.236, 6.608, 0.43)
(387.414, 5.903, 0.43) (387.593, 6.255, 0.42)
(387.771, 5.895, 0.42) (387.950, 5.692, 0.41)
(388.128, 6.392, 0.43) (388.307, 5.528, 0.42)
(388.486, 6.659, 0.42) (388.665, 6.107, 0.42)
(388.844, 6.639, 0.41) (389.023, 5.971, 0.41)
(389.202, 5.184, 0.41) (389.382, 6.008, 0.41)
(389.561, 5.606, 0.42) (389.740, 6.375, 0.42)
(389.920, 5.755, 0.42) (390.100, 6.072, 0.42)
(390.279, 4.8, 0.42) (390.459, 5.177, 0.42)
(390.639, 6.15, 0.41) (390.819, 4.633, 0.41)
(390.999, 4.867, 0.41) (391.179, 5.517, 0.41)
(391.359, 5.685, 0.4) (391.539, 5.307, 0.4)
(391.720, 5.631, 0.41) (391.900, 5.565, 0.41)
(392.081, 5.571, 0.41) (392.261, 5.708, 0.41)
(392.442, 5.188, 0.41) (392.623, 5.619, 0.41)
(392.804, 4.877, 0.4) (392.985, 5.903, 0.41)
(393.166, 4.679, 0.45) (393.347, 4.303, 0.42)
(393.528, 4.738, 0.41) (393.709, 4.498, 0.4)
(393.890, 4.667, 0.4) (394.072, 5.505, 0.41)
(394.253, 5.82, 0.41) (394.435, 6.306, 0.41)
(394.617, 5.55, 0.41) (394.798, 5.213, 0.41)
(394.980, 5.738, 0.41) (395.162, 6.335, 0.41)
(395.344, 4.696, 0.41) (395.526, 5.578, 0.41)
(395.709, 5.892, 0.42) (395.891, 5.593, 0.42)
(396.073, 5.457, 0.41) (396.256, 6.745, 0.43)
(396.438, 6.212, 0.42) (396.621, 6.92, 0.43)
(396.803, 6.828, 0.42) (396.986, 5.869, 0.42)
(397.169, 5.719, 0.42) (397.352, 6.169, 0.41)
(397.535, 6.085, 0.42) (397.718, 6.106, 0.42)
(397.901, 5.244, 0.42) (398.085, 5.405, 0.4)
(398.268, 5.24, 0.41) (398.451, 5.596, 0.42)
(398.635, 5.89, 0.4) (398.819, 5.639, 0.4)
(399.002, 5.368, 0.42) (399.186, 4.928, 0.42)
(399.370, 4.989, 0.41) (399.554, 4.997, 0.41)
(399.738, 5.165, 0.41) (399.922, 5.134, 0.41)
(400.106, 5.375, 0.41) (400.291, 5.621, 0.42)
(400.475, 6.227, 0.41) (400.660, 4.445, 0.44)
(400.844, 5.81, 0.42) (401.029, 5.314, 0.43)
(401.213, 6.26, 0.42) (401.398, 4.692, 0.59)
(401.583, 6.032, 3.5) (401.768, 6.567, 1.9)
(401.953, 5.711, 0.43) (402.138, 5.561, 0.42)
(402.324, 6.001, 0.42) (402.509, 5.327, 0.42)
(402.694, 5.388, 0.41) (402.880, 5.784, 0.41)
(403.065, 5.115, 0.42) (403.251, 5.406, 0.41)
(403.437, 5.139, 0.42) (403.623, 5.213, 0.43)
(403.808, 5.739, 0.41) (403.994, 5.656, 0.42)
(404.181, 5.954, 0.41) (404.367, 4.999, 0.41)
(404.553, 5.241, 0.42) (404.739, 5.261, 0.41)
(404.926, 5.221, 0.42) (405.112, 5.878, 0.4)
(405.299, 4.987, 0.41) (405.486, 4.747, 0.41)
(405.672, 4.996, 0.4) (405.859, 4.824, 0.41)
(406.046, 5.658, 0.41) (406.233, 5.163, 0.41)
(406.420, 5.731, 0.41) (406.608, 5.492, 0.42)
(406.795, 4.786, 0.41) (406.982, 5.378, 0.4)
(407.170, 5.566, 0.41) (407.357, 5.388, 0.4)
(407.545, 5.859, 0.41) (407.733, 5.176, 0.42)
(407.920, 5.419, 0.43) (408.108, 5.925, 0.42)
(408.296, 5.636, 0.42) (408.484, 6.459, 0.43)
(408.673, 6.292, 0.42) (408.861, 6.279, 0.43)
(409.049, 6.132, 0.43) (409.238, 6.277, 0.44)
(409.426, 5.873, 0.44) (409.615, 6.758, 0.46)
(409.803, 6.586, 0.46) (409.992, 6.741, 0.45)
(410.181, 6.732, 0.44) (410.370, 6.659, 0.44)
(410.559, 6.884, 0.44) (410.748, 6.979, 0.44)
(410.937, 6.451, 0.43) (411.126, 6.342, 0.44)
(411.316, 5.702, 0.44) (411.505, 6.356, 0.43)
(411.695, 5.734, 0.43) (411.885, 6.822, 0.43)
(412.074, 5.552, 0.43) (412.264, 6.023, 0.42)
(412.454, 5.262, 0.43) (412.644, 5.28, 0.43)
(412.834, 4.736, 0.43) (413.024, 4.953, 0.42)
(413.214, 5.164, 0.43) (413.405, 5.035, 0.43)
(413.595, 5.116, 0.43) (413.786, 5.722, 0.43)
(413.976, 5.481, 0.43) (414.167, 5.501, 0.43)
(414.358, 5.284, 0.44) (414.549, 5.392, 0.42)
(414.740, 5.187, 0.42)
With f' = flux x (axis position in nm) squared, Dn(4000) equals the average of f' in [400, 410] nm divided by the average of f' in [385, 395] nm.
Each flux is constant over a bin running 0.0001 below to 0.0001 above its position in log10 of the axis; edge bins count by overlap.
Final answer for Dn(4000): 1.06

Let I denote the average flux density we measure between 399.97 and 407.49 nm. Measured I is 5.44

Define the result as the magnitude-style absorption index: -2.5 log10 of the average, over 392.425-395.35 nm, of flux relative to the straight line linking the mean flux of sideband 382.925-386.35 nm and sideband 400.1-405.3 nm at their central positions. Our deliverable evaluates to 0.07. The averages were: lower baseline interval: 5.8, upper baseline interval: 5.53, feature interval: 5.29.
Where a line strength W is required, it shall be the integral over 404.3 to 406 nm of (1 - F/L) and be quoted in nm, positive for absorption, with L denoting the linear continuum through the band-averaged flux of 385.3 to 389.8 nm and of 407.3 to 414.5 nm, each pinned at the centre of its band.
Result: 0.235 nm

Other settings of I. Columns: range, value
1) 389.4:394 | 5.33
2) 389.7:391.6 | 5.46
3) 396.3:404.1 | 5.62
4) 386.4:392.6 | 5.94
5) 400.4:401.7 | 5.55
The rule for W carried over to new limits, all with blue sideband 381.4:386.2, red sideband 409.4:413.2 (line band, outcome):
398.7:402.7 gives 0.35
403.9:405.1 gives 0.12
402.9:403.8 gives 0.11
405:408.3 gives 0.38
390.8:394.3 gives 0.43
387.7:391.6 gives 0.13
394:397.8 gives 0.03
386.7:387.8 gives -0.18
